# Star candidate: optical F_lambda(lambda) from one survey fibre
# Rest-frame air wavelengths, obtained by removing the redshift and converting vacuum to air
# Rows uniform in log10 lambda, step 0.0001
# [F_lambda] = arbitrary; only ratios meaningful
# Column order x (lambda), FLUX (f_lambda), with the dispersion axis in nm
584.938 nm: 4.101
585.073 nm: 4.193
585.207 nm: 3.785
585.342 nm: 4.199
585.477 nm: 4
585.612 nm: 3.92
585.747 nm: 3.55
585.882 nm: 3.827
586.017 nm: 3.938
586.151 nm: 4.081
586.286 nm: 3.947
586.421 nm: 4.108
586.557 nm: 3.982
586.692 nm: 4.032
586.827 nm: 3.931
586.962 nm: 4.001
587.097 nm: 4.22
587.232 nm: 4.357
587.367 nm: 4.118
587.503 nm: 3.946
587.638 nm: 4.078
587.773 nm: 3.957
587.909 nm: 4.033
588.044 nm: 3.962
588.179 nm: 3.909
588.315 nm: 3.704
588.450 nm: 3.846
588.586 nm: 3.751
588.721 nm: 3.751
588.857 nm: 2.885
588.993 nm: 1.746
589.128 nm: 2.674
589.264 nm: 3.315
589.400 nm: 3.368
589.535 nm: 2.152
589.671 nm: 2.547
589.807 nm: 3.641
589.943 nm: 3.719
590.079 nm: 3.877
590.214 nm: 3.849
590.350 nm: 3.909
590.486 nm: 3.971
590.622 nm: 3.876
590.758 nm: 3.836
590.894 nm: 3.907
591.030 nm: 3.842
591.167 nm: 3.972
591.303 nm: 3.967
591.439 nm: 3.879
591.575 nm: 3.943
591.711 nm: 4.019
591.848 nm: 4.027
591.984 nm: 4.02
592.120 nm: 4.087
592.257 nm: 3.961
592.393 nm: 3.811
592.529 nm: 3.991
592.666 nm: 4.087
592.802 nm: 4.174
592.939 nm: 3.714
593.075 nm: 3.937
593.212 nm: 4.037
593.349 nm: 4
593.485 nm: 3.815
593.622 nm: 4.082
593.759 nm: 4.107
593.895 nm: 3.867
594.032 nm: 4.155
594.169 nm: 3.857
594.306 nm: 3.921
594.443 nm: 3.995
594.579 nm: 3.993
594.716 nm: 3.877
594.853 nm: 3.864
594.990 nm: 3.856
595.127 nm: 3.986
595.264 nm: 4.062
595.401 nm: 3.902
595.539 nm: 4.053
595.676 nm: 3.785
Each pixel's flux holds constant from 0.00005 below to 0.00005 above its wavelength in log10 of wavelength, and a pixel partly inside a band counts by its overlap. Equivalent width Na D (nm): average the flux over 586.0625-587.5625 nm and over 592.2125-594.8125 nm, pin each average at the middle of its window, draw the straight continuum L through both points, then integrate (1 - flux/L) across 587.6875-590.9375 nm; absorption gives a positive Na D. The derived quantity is 0.42 nm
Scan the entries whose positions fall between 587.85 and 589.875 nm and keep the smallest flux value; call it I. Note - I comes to 1.746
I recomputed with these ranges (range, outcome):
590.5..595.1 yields 3.714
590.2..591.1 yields 3.836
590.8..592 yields 3.842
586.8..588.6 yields 3.704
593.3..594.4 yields 3.815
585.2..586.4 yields 3.55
